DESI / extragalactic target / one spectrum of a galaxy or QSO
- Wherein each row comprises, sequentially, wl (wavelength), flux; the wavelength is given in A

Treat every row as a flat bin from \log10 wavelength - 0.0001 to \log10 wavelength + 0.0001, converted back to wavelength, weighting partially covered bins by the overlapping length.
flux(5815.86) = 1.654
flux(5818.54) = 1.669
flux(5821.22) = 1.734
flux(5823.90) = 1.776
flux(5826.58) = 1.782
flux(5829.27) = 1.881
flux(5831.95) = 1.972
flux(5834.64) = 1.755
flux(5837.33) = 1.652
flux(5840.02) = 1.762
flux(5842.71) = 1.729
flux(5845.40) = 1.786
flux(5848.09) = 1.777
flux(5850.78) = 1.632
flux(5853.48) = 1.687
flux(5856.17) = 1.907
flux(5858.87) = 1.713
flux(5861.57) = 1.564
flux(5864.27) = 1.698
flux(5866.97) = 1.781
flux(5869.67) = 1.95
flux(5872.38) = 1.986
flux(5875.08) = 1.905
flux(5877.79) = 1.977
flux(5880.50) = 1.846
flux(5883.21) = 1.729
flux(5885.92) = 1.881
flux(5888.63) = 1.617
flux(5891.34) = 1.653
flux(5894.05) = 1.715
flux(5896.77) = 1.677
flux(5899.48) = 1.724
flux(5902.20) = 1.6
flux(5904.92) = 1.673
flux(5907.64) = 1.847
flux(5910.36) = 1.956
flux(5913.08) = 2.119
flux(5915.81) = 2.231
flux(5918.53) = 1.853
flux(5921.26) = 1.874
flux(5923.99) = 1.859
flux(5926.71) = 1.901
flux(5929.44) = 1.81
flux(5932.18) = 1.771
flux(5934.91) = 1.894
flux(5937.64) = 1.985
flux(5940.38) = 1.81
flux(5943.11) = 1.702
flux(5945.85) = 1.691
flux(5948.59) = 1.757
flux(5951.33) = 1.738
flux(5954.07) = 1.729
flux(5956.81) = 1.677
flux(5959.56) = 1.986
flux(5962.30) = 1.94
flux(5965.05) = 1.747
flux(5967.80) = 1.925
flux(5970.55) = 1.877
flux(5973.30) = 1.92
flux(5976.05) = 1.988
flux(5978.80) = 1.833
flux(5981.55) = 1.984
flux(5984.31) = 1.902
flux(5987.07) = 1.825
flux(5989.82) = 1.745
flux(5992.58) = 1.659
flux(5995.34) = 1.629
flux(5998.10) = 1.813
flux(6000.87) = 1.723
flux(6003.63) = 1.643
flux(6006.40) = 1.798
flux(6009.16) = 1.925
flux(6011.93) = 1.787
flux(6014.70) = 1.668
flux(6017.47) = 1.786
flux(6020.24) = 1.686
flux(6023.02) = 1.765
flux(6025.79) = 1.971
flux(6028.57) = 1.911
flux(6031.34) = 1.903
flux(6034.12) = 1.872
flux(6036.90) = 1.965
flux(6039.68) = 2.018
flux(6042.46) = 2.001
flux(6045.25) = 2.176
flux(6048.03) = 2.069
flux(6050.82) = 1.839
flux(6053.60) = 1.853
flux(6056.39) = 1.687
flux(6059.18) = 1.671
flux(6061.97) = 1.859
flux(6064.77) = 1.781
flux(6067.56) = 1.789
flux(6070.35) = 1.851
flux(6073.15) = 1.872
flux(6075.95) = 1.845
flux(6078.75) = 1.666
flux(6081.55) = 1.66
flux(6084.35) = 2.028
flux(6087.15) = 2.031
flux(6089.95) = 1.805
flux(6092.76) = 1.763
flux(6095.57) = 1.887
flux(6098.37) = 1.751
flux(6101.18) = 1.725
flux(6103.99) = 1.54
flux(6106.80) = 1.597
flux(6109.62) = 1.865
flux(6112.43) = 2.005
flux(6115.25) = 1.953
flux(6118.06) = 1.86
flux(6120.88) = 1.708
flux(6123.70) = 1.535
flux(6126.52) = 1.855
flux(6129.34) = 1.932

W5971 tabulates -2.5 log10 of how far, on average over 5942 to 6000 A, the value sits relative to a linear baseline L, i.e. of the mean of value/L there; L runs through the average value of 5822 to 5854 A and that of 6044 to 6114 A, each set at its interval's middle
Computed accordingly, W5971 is -0.01 mag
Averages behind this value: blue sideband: 1.77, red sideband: 1.82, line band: 1.81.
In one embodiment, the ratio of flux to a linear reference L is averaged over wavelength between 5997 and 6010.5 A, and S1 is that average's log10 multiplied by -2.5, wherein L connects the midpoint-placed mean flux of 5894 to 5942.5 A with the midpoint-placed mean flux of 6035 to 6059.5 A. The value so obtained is 0.07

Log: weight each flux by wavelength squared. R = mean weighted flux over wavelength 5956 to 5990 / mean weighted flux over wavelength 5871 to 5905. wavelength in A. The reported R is 1.09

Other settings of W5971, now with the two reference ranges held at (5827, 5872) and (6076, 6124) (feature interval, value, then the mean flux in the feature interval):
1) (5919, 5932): -0.04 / 1.85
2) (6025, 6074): -0.06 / 1.89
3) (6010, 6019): 0.02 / 1.76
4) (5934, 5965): -0.02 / 1.81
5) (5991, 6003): 0.05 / 1.7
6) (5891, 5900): 0.05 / 1.69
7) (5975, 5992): -0.05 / 1.87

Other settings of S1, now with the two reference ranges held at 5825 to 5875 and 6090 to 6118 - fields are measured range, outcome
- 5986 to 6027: 0.017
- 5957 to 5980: -0.062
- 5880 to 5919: -0.014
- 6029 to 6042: -0.090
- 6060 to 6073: -0.017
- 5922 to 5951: -0.019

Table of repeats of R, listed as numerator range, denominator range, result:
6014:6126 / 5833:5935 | 1.08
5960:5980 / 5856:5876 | 1.09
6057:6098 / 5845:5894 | 1.09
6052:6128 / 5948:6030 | 1.02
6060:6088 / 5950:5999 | 1.03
